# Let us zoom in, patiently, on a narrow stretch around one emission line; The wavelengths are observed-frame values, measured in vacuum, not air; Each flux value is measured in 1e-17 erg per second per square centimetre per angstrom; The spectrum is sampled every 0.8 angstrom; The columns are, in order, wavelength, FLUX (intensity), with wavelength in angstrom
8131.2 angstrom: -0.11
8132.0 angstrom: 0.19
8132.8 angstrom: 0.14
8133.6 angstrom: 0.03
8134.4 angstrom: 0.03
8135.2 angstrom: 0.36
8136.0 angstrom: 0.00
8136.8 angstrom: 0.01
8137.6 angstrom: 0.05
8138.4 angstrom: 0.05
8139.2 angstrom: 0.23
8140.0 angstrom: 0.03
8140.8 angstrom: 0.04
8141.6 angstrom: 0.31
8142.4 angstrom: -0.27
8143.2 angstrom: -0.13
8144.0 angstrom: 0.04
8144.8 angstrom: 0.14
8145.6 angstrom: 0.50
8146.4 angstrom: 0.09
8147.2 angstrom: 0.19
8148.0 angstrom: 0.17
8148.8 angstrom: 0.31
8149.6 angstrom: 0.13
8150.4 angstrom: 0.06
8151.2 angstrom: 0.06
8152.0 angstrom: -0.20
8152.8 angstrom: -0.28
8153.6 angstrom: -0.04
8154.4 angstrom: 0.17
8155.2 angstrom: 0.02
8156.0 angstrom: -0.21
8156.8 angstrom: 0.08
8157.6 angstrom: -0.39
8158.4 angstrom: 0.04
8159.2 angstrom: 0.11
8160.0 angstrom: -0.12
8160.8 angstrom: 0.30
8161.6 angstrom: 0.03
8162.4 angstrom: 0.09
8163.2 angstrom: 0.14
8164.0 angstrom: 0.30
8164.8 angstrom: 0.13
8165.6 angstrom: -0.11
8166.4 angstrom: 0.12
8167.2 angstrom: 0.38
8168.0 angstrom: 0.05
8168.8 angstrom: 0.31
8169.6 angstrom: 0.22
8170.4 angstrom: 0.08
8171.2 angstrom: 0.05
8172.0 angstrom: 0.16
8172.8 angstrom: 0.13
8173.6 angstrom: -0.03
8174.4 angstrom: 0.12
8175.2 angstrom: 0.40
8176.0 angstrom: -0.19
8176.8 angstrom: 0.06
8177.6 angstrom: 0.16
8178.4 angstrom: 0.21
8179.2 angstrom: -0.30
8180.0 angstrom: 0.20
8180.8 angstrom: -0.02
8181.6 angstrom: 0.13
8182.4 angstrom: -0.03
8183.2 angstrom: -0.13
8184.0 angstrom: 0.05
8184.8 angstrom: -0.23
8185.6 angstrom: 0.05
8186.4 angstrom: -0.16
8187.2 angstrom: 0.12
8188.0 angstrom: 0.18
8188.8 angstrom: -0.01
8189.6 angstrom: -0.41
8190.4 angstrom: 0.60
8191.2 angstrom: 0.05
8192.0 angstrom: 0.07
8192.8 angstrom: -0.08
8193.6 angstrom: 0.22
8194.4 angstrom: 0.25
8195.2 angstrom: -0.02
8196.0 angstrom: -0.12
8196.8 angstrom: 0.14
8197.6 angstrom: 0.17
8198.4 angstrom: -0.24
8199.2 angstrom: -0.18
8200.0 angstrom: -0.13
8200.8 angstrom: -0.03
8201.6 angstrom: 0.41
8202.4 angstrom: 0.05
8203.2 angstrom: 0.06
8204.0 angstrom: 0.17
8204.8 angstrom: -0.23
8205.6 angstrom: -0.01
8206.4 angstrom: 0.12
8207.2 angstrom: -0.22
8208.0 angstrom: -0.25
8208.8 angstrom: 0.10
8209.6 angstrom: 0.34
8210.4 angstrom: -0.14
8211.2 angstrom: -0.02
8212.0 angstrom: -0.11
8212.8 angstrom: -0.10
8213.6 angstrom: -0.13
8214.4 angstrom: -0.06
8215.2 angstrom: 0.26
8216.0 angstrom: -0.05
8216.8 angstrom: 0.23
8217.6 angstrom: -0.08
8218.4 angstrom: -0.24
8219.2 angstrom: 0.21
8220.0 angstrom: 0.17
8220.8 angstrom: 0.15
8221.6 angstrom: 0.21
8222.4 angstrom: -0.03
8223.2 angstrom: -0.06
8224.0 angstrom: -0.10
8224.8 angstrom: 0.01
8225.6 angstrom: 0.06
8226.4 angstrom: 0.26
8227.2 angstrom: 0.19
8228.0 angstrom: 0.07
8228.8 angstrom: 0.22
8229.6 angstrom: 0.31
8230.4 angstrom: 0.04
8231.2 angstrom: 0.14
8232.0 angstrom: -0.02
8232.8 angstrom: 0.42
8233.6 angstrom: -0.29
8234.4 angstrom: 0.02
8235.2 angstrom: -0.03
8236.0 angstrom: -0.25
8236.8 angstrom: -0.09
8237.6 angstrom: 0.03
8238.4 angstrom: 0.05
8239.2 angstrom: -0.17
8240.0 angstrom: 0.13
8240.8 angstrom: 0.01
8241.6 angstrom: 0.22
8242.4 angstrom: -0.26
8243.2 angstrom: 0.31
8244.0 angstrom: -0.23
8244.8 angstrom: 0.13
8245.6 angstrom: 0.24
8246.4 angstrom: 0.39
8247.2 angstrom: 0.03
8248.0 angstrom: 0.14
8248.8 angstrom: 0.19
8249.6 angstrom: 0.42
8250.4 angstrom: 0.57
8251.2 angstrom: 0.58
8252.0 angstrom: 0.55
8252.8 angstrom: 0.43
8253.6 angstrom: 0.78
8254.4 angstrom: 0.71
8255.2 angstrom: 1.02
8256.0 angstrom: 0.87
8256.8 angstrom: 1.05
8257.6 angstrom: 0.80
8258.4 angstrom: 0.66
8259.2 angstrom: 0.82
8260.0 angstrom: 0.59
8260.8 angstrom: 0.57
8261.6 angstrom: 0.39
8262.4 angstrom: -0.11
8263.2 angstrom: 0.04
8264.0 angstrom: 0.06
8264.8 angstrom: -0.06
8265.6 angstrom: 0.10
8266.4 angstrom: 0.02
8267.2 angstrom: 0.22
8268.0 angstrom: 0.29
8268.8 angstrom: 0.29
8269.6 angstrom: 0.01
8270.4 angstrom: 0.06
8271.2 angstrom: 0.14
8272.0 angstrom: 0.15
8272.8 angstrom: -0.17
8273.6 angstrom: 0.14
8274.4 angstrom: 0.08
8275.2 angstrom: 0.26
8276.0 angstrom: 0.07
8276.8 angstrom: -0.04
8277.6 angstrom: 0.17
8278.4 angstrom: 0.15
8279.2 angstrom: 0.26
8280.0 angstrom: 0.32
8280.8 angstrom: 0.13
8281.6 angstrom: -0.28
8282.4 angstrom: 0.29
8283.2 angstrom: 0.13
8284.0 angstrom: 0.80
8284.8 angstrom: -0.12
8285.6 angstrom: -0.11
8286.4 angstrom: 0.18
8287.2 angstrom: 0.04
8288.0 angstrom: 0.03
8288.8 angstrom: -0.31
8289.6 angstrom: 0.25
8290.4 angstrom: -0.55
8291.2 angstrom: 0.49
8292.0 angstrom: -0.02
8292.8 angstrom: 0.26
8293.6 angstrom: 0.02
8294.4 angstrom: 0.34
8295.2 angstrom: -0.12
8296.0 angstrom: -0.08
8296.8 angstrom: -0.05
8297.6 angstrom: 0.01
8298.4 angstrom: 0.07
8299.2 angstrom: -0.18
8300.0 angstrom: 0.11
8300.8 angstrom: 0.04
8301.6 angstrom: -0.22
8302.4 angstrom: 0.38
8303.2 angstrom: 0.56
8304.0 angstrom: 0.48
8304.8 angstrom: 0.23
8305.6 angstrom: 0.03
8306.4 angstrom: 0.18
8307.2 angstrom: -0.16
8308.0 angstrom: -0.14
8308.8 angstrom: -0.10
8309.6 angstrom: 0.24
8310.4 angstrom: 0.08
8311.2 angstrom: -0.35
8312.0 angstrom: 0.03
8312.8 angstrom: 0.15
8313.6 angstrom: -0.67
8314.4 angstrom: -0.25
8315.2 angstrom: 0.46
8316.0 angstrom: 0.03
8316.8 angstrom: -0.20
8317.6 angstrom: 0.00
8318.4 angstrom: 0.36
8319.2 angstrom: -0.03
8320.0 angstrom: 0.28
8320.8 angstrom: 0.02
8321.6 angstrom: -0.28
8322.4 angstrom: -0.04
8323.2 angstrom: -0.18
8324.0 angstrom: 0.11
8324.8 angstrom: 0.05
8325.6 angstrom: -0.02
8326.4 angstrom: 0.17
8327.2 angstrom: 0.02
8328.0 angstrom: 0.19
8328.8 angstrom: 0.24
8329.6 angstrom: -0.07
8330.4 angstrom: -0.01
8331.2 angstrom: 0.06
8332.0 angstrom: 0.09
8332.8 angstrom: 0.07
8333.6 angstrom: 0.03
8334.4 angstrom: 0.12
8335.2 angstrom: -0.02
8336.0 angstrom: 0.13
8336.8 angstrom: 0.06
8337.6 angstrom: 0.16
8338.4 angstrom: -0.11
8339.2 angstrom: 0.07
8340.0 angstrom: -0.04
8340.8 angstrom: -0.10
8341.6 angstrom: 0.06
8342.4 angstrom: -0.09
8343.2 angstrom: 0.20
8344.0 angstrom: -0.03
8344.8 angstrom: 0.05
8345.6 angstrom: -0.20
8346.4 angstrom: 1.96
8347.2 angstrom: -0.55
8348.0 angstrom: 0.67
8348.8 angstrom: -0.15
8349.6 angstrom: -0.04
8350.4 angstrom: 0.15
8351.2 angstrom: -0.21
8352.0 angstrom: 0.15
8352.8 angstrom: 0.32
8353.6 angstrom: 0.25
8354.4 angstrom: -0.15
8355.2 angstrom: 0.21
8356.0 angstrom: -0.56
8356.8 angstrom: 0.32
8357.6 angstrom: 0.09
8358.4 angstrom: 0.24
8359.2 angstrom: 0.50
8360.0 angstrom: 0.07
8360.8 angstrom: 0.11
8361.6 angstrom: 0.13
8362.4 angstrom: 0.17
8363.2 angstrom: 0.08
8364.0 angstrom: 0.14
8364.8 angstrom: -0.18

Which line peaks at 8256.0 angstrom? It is [O II]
